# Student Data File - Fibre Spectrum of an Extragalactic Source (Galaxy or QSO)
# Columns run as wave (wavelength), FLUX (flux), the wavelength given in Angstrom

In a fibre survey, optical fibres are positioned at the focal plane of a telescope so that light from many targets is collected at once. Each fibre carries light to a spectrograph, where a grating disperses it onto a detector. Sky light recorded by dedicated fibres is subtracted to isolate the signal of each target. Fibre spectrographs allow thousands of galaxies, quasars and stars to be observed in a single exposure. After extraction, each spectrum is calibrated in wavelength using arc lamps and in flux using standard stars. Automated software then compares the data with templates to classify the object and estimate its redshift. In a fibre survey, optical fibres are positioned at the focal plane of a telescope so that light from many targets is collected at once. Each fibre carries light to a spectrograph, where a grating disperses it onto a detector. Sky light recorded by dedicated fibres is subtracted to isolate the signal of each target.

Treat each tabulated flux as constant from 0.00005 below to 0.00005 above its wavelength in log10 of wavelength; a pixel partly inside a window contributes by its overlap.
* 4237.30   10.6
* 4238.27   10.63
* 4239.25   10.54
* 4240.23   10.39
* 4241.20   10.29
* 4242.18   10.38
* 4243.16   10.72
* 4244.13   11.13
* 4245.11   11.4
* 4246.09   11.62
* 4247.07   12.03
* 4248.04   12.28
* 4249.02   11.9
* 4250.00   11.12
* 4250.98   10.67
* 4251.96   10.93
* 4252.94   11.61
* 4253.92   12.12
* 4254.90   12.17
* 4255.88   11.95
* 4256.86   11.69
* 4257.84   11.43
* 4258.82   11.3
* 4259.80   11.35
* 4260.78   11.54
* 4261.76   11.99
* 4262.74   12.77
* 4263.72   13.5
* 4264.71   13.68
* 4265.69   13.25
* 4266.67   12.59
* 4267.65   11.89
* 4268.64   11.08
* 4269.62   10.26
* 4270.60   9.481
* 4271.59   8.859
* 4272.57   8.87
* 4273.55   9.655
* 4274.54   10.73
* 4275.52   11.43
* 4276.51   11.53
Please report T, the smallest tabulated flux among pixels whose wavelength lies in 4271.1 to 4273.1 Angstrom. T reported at 8.859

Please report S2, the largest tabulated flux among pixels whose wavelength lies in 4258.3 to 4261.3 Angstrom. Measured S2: 11.54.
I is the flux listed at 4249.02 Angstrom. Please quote 11.9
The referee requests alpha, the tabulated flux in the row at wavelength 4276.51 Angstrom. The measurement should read 11.53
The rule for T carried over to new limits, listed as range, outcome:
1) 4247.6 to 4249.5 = 11.9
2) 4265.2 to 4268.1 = 11.89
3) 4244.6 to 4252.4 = 10.67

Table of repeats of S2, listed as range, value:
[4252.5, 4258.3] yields 12.17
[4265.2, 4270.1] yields 13.25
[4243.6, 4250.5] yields 12.28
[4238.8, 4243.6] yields 10.72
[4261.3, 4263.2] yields 12.77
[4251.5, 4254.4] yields 12.12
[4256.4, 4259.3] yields 11.69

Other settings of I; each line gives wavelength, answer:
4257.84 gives 11.43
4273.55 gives 9.655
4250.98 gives 10.67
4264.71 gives 13.68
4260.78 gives 11.54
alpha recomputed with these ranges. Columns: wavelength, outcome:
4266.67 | 12.59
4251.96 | 10.93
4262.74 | 12.77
